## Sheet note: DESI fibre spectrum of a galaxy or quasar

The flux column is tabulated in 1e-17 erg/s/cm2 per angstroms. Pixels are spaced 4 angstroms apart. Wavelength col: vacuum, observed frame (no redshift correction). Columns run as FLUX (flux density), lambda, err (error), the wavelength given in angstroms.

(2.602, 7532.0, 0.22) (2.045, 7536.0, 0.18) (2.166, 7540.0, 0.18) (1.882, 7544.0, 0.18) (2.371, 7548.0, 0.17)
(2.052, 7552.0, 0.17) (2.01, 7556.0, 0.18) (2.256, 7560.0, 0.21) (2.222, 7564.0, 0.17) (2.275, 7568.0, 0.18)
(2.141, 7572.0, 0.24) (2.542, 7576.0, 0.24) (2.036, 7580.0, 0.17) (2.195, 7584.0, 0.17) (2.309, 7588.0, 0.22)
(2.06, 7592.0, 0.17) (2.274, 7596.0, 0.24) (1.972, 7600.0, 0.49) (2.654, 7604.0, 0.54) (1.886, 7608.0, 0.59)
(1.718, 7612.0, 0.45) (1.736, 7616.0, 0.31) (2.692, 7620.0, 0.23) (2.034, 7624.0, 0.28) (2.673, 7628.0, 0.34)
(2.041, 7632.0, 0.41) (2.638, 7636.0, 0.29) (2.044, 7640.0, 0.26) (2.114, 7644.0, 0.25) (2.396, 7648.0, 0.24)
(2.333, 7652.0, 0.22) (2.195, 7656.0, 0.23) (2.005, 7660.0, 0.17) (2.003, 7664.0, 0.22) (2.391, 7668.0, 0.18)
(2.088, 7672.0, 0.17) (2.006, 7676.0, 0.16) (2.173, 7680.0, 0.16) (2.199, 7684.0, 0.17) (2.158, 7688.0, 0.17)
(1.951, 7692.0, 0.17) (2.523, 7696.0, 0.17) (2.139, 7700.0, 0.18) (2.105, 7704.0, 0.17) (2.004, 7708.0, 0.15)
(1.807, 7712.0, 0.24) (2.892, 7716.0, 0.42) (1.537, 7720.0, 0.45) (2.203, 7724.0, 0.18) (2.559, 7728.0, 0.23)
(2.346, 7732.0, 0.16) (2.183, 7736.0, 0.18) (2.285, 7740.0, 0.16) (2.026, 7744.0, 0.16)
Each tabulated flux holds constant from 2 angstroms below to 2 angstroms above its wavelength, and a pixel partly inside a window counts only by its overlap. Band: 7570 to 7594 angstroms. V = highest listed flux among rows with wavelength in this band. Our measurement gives 2.542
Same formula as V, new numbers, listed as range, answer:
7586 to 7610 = 2.654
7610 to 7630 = 2.692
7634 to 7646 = 2.638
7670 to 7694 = 2.199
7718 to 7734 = 2.559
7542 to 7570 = 2.371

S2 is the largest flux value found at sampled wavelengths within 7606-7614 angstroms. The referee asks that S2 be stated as 1.886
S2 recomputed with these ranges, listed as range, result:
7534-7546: 2.166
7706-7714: 2.004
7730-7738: 2.346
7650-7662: 2.333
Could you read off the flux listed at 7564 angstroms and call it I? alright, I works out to 2.222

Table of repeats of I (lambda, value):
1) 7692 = 1.951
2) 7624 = 2.034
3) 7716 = 2.892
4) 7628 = 2.673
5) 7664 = 2.003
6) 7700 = 2.139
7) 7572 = 2.141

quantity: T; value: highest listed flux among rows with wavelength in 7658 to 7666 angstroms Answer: 2.005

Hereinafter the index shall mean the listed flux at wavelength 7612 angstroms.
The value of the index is 1.718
